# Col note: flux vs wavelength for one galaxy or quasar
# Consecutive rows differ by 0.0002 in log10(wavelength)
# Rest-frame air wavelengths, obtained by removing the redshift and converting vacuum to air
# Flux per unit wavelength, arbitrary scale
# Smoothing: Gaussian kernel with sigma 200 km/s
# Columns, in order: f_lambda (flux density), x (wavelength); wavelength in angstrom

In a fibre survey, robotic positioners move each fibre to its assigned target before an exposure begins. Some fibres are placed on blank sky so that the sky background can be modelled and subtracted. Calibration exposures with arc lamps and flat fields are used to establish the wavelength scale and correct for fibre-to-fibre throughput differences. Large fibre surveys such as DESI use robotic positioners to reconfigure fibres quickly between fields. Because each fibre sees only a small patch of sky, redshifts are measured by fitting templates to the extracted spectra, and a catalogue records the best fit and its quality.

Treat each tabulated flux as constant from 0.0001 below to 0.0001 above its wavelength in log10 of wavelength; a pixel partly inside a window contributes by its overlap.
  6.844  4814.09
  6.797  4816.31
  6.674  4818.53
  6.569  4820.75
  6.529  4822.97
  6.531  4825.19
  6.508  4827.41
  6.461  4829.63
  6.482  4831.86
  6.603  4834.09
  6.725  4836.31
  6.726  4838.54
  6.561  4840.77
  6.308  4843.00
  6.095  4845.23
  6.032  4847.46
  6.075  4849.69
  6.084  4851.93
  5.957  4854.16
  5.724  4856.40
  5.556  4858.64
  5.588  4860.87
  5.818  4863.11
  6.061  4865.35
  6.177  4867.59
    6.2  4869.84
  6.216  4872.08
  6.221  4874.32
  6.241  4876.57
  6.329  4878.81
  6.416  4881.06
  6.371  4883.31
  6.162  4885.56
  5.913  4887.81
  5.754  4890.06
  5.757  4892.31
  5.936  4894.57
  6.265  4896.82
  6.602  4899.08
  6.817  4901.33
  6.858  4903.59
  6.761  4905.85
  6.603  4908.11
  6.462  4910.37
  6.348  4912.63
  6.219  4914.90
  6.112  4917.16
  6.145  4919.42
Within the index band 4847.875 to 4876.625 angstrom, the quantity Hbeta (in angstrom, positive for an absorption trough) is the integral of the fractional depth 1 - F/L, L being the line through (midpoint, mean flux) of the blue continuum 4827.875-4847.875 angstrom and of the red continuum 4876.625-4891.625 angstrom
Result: 1.4 angstrom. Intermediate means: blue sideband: 6.46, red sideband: 6.15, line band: 5.99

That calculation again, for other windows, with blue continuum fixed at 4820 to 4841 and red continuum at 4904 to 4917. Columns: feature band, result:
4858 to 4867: 1.02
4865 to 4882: 0.73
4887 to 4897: 0.93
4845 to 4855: 0.76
